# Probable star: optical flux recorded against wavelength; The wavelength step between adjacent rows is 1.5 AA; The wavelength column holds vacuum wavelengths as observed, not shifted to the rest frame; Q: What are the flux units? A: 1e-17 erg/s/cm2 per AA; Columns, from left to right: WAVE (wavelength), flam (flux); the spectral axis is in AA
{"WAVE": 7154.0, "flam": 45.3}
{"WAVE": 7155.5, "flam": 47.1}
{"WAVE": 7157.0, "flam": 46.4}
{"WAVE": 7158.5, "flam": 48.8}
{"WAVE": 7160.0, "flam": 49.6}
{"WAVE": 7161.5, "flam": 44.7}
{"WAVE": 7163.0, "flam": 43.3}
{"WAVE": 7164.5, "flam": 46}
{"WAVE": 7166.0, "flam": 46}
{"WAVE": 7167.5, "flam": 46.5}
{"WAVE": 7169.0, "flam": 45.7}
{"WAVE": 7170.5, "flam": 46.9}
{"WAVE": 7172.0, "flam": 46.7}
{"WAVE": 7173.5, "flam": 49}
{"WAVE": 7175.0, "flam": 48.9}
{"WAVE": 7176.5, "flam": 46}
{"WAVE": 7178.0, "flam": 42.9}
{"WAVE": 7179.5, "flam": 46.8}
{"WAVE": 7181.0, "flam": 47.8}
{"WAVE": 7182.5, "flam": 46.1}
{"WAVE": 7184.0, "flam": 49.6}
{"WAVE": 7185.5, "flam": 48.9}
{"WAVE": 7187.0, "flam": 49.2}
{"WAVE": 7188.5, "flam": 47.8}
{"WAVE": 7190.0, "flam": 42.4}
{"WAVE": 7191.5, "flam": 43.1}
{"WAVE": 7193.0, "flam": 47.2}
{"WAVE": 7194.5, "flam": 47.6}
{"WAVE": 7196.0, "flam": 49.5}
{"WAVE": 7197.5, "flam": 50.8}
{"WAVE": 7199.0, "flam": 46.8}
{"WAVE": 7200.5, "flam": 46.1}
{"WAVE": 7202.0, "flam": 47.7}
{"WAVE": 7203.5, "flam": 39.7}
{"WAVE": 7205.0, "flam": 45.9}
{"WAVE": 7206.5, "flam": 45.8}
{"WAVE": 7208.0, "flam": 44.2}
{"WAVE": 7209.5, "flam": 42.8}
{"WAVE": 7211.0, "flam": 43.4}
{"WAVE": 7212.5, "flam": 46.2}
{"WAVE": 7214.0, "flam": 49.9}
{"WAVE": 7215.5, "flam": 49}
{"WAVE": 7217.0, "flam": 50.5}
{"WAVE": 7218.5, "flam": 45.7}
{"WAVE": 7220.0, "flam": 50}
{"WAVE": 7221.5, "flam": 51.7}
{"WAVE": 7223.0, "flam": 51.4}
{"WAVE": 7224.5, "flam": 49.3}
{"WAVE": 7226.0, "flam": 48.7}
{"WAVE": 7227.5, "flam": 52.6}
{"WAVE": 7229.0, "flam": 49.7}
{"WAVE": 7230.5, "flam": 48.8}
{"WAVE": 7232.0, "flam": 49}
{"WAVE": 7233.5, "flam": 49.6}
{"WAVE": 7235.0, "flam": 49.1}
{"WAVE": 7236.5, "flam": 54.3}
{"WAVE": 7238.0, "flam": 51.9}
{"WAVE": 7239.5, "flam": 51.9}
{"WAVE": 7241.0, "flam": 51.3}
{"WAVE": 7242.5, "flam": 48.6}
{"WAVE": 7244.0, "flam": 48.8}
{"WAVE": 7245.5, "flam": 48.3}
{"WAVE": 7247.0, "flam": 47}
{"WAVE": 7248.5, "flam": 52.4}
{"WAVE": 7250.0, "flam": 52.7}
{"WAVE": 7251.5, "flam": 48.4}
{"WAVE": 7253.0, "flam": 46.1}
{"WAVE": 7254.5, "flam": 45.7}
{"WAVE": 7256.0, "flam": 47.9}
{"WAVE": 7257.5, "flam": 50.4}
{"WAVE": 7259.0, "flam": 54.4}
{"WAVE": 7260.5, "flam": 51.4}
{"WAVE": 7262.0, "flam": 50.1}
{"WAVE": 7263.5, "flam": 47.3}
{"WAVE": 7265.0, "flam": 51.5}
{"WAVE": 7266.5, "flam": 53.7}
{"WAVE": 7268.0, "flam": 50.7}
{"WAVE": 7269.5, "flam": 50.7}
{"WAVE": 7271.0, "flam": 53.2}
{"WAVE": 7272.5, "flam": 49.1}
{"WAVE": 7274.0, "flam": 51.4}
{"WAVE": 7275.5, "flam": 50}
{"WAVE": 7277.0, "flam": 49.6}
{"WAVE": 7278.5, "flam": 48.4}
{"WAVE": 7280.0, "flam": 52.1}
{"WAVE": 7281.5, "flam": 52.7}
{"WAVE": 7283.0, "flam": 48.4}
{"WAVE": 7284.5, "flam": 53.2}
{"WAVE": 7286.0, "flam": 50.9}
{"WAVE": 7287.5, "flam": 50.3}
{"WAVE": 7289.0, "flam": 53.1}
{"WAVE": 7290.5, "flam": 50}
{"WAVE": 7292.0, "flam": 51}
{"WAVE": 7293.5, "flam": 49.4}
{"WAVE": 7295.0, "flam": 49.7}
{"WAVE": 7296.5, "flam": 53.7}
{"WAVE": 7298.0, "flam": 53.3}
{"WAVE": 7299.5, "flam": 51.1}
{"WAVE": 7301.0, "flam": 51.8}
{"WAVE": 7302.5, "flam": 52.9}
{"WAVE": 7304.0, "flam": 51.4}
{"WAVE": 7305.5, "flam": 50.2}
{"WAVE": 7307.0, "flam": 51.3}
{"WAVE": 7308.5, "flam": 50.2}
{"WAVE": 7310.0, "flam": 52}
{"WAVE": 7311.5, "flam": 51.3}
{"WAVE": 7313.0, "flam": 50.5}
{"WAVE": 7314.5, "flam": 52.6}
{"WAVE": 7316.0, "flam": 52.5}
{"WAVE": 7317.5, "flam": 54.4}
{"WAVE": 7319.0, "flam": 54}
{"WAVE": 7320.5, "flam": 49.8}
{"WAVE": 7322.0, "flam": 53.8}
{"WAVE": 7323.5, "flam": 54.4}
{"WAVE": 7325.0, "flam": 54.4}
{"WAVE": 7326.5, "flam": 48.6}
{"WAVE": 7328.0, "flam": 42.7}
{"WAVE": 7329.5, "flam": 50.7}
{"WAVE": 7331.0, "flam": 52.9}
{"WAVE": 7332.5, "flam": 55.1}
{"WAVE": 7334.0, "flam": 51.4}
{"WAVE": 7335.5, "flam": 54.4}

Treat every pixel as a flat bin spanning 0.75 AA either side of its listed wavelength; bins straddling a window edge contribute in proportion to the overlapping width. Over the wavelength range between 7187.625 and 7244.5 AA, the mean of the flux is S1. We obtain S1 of 48.1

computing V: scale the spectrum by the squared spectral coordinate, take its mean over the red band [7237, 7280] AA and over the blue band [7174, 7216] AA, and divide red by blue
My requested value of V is 1.10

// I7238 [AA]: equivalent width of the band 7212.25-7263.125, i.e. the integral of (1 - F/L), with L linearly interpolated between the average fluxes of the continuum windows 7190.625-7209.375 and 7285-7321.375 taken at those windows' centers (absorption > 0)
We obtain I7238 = -1.8 AA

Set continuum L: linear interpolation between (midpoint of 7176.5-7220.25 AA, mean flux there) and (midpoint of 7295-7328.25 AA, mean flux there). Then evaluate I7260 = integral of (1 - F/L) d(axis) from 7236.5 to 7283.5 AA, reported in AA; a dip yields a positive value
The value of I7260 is -0.8 AA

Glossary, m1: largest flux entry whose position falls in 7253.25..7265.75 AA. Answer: 54.4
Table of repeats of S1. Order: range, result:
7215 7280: 50.1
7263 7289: 50.9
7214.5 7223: 49.6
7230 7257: 49.6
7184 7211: 46.2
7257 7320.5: 51.3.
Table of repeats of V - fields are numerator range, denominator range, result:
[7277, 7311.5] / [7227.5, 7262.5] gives 1.04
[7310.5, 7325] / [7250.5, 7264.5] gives 1.09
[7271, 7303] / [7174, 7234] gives 1.10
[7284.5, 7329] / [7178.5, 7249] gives 1.10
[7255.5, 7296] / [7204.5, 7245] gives 1.05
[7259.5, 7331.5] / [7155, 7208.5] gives 1.13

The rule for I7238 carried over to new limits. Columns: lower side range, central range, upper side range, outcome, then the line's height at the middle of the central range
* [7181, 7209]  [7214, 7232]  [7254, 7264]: -0.7 AA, 48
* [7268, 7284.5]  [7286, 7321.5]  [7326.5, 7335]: -0.7 AA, 50.6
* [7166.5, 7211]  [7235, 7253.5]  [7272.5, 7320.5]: -0.5 AA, 49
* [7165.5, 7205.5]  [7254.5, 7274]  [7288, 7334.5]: -0.4 AA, 49.8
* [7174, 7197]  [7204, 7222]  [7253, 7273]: 0.5 AA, 48.2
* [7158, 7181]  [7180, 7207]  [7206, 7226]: 0.2 AA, 47.2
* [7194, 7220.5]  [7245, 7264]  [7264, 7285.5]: 0.1 AA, 49.7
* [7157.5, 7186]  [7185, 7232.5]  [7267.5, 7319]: 0.7 AA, 48.2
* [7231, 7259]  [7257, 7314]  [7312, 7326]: 0.3 AA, 51.4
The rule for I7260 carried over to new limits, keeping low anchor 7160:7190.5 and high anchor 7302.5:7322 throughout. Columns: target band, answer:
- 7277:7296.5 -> 0.0 AA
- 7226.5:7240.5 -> -0.5 AA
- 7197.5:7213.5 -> 0.9 AA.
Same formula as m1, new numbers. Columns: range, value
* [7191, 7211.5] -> 50.8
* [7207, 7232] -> 52.6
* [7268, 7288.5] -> 53.2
